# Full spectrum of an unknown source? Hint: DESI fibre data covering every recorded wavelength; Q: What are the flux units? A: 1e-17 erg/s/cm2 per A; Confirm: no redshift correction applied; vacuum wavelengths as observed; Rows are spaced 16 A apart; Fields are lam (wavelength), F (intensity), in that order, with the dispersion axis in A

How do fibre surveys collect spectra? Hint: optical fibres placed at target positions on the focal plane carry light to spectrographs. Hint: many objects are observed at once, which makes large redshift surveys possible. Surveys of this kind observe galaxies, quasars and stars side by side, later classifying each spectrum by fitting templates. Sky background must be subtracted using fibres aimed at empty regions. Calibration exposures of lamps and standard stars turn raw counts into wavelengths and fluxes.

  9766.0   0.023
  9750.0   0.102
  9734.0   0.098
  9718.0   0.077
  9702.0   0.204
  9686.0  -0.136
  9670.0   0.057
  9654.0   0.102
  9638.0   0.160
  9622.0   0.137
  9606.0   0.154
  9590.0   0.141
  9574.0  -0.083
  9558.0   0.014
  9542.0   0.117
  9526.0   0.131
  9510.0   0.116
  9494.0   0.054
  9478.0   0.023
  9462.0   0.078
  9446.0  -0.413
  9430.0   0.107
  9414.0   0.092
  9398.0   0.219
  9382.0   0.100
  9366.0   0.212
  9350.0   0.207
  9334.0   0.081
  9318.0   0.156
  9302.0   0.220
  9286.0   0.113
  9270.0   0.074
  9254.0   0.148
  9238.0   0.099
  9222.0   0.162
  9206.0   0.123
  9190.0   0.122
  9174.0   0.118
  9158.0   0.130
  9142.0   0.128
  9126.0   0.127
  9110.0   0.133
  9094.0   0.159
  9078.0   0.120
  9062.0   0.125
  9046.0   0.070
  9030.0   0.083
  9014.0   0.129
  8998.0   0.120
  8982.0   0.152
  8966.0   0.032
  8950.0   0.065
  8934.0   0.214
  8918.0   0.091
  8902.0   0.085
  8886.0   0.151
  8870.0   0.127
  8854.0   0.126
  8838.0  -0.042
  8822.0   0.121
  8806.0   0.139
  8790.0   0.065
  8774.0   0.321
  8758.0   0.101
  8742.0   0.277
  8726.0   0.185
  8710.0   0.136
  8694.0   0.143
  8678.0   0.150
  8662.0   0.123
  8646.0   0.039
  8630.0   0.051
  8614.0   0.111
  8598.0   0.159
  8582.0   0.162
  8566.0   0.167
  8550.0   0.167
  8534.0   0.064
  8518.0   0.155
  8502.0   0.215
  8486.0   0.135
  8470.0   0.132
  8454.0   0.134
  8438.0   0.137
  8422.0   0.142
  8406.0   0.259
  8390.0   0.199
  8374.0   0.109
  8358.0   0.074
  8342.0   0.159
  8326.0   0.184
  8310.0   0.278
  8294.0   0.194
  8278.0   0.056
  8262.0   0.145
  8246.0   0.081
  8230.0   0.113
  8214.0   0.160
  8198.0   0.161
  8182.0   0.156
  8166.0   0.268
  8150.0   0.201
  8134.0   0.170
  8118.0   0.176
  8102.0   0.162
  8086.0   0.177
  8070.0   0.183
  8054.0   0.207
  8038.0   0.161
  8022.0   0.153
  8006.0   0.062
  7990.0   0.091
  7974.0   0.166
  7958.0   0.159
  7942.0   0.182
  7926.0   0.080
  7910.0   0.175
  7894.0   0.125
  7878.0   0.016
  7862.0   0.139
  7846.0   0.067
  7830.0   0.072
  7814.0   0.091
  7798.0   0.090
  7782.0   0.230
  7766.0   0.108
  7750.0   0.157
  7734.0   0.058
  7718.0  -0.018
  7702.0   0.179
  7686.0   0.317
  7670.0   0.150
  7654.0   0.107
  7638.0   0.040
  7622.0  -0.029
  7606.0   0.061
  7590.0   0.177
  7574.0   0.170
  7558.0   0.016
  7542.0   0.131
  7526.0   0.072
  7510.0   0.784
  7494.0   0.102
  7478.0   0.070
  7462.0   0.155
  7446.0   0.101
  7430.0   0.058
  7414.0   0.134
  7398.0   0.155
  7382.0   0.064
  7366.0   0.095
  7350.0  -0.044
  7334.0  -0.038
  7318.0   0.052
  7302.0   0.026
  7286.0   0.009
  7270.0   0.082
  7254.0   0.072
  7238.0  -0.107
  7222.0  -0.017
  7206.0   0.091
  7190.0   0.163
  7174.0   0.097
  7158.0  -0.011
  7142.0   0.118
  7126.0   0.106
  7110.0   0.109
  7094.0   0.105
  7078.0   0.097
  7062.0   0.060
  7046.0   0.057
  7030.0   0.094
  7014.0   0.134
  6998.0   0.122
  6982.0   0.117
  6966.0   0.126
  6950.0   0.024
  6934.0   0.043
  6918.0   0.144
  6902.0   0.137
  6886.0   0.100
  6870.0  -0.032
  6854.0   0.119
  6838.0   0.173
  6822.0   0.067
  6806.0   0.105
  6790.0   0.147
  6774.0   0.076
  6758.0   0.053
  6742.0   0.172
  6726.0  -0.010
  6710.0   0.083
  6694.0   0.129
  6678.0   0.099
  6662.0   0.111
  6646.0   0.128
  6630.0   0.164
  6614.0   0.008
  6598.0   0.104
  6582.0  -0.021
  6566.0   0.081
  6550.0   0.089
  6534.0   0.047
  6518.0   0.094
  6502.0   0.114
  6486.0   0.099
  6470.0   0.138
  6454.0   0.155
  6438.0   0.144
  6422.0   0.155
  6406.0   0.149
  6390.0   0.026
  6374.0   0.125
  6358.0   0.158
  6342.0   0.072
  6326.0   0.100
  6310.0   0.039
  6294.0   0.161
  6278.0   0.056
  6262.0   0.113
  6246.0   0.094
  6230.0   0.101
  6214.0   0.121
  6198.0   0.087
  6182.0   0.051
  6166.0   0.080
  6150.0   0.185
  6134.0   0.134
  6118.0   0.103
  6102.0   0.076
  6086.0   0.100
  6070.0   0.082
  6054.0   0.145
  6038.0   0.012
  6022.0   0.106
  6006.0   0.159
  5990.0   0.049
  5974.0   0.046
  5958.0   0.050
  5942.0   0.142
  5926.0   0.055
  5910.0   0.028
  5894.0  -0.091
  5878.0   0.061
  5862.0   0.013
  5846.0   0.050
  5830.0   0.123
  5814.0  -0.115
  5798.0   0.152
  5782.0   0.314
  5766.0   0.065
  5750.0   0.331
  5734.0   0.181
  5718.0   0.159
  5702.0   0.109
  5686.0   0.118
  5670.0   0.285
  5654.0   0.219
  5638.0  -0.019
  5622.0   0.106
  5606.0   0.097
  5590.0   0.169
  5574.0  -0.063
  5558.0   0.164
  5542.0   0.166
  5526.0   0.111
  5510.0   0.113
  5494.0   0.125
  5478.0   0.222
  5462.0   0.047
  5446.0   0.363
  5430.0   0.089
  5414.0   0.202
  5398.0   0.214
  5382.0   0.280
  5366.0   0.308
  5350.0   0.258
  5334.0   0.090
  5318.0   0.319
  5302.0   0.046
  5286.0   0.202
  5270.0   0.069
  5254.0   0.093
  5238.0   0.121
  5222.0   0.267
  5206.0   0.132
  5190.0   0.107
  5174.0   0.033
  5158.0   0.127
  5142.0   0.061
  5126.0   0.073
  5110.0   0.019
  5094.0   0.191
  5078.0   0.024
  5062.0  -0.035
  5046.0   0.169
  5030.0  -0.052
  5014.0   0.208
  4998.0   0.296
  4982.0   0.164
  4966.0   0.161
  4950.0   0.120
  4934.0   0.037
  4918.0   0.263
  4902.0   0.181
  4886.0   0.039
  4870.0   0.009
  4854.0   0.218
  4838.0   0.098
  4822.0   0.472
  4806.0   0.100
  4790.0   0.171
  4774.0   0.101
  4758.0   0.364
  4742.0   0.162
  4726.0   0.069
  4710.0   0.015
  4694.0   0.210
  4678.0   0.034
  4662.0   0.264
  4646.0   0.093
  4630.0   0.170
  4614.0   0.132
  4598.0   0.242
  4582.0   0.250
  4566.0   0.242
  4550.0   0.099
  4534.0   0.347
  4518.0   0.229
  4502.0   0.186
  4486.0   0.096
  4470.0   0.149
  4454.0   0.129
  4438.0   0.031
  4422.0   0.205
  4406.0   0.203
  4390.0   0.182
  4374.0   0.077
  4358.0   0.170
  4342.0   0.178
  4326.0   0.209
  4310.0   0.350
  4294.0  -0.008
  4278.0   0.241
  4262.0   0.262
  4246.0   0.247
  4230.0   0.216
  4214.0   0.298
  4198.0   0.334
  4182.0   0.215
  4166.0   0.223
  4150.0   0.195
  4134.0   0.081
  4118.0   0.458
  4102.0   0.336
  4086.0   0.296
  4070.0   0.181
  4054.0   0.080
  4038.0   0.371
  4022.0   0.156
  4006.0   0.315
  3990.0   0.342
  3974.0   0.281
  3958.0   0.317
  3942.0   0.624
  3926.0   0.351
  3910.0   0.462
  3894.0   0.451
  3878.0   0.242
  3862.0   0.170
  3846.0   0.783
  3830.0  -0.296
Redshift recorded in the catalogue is 1.01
